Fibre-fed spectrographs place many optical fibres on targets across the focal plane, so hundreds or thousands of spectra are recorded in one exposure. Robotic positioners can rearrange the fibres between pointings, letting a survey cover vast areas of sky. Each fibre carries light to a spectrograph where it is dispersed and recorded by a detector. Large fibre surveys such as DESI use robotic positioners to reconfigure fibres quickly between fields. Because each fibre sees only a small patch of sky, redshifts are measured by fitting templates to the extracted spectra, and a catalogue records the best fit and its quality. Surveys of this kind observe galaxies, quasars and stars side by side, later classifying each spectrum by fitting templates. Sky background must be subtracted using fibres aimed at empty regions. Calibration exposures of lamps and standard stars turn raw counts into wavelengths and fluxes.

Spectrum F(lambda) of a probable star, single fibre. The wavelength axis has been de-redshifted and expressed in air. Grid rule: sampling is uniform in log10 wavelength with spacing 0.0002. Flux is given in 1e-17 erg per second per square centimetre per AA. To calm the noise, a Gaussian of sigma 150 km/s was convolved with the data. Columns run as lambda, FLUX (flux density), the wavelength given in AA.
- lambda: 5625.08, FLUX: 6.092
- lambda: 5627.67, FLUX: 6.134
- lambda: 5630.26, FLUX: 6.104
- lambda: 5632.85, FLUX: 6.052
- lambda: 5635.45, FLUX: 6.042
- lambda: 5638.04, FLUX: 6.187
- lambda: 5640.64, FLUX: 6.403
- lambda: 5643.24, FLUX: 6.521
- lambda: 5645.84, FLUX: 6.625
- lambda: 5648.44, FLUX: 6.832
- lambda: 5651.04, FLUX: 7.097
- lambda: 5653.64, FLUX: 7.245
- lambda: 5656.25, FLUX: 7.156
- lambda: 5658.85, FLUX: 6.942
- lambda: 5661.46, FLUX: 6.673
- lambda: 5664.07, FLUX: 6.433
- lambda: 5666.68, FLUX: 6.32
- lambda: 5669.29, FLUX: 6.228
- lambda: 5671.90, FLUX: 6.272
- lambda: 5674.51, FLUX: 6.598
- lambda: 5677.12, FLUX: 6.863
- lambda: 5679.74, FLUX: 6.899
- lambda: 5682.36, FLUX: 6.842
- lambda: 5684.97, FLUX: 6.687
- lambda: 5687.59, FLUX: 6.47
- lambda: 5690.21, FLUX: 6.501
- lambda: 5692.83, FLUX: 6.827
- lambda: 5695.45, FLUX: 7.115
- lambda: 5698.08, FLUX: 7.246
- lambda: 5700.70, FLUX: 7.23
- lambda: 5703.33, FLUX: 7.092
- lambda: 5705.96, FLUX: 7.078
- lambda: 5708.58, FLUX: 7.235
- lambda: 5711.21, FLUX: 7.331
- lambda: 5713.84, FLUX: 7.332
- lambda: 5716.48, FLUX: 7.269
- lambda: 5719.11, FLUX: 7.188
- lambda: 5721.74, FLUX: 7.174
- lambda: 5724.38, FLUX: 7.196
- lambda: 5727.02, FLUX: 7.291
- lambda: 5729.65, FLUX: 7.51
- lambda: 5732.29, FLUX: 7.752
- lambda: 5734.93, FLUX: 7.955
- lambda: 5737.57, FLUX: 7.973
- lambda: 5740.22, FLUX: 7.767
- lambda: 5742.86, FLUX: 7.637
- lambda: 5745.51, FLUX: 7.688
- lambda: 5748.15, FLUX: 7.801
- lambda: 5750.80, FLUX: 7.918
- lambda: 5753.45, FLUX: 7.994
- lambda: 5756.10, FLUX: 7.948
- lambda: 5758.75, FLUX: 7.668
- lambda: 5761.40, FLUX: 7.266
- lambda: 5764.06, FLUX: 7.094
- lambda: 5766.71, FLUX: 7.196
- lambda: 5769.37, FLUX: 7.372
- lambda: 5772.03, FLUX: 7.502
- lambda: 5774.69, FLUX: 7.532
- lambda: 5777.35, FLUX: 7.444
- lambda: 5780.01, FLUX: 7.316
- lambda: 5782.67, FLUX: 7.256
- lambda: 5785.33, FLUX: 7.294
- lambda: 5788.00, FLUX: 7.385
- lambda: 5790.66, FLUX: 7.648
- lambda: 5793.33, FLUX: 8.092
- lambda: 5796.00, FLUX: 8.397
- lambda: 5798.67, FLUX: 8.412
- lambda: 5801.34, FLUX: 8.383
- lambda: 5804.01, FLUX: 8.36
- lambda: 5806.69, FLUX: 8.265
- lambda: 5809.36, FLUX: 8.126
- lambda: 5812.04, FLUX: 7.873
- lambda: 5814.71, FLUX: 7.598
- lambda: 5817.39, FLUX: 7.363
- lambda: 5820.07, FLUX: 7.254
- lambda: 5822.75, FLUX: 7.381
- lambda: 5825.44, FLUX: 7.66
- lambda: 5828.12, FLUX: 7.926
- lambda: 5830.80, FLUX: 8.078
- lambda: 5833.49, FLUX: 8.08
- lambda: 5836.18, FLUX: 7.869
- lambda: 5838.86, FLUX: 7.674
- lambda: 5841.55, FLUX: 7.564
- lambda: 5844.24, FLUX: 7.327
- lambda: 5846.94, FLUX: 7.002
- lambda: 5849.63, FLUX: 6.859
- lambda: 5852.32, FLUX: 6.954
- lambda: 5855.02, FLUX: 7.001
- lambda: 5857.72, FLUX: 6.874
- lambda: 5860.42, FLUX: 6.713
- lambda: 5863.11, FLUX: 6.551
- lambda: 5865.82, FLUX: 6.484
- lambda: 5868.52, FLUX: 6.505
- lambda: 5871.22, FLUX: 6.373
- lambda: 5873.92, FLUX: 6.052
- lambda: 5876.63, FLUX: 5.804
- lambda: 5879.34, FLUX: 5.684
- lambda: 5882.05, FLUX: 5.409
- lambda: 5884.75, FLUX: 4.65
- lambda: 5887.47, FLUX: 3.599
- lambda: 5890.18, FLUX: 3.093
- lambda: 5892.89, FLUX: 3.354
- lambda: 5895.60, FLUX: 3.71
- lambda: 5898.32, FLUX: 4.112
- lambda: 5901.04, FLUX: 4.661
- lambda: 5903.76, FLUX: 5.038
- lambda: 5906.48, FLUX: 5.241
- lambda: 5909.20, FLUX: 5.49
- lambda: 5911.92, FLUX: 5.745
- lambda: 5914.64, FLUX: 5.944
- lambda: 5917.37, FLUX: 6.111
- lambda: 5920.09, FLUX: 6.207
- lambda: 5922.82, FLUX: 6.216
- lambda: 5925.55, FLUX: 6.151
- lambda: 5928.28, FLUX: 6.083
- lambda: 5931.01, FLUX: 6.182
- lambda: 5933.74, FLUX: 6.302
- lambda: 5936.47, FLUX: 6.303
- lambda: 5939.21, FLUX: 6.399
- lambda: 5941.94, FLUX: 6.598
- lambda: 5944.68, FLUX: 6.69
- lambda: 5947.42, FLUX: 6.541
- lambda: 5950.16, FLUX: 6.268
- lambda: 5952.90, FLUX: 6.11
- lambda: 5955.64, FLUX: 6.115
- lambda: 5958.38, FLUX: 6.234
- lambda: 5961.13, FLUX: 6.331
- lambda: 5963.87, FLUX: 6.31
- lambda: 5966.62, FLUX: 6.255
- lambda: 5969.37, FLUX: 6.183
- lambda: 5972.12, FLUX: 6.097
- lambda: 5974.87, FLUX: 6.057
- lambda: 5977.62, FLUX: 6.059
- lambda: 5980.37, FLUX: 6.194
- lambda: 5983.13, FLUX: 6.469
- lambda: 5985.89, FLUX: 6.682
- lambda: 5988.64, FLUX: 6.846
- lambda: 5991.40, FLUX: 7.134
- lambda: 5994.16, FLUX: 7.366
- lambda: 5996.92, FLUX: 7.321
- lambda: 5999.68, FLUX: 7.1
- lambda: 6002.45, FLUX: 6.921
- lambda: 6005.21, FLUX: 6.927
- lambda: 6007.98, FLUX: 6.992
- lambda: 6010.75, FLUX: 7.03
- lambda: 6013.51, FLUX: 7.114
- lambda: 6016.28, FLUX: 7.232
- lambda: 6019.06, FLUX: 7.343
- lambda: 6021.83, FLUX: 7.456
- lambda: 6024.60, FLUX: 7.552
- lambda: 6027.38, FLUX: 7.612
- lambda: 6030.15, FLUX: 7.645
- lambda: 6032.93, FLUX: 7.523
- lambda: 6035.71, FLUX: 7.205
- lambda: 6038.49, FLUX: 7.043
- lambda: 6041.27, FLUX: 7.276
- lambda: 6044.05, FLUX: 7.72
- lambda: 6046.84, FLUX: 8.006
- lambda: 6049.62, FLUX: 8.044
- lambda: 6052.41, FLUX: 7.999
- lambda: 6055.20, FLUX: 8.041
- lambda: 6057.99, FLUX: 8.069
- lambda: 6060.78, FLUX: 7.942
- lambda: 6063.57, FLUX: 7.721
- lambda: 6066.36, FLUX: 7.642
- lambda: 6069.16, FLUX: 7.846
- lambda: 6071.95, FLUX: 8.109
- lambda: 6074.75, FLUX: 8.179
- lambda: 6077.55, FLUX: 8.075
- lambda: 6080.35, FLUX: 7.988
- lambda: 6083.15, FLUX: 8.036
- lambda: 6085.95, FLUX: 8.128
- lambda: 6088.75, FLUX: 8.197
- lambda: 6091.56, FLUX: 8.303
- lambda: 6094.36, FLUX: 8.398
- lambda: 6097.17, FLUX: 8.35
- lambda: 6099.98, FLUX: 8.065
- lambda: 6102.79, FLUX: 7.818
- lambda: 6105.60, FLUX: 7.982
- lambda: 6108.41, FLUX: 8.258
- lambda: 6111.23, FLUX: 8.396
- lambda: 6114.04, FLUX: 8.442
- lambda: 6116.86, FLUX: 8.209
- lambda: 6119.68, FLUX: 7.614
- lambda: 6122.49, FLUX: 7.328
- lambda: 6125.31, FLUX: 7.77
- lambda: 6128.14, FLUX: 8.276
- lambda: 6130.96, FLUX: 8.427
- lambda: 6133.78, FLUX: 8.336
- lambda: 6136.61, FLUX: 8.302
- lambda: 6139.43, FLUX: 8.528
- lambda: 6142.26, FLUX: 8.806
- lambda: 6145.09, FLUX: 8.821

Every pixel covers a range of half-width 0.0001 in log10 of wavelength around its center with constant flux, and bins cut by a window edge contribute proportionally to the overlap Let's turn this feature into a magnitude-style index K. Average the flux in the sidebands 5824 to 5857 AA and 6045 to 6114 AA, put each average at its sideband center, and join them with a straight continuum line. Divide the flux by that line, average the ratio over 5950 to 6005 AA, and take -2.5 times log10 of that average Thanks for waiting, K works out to 0.20 mag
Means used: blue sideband 7.49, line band 6.52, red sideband 8.07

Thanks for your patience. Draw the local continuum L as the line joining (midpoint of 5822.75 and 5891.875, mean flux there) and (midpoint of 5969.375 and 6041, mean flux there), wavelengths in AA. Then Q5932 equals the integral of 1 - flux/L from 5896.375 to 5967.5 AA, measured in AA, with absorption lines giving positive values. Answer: 8.5 AA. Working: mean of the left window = 6.55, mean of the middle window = 5.97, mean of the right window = 6.99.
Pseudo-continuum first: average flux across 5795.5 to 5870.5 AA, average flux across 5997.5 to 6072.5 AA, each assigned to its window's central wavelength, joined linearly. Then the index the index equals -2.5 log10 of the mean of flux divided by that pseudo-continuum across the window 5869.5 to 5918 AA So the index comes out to 0.44 mag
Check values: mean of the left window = 7.5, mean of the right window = 7.52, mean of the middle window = 5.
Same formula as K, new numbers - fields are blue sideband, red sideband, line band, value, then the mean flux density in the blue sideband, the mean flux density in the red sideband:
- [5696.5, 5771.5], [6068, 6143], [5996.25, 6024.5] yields 0.12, 7.47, 8.15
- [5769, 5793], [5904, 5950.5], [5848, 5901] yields 0.19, 7.45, 6.12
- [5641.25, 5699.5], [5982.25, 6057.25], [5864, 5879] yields 0.14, 6.74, 7.33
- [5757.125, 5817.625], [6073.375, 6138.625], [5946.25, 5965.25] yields 0.25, 7.7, 8.13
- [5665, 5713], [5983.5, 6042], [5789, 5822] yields -0.15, 6.83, 7.19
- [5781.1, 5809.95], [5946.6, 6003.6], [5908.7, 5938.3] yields 0.14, 7.96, 6.5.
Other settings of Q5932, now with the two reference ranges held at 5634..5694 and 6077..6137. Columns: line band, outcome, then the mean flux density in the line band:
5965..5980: 3.0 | 6.14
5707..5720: -0.9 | 7.27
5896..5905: 3.5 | 4.5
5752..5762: -1.2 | 7.76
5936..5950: 2.0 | 6.5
